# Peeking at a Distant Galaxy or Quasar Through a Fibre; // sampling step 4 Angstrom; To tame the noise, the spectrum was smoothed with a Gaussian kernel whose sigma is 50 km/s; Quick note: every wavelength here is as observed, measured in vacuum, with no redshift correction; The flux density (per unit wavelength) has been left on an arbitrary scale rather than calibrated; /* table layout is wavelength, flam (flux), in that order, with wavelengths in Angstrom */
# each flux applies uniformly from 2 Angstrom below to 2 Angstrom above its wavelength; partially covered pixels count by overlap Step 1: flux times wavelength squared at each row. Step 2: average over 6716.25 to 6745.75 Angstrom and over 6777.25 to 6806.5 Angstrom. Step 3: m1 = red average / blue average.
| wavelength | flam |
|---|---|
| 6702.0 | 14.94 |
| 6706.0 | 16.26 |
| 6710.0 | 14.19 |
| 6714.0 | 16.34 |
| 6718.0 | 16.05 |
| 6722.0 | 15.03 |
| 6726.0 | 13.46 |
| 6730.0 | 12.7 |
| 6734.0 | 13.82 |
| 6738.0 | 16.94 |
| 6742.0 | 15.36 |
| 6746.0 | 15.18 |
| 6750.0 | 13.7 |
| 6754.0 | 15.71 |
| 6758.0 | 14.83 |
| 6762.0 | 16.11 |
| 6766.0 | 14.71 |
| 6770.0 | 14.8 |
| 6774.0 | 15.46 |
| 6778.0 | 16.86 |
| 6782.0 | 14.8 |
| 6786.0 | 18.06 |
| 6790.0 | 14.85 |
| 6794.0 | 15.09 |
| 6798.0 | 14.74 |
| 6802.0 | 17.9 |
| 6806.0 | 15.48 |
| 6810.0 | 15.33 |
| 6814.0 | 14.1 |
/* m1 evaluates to 1.10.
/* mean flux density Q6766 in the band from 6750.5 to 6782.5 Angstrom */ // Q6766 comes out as 15.4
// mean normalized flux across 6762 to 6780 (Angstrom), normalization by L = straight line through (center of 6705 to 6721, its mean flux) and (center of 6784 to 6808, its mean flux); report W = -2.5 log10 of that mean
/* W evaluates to 0.026 mag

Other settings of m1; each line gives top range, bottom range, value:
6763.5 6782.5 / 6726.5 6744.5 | 1.06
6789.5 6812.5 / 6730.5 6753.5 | 1.06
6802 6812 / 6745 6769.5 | 1.07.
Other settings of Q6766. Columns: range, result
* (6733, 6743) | 15.5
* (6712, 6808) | 15.3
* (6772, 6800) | 15.7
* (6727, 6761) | 14.8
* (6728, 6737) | 13.7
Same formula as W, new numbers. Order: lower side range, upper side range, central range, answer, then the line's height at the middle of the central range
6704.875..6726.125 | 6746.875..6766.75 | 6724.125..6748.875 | 0.05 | 15.2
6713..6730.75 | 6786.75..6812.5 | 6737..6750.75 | -0.02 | 15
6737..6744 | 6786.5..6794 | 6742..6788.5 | 0.02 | 15.8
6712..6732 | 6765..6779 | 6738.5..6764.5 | -0.01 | 15.1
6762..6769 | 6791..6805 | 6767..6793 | -0.02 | 15.4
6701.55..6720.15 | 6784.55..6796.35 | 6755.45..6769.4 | 0.04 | 15.8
